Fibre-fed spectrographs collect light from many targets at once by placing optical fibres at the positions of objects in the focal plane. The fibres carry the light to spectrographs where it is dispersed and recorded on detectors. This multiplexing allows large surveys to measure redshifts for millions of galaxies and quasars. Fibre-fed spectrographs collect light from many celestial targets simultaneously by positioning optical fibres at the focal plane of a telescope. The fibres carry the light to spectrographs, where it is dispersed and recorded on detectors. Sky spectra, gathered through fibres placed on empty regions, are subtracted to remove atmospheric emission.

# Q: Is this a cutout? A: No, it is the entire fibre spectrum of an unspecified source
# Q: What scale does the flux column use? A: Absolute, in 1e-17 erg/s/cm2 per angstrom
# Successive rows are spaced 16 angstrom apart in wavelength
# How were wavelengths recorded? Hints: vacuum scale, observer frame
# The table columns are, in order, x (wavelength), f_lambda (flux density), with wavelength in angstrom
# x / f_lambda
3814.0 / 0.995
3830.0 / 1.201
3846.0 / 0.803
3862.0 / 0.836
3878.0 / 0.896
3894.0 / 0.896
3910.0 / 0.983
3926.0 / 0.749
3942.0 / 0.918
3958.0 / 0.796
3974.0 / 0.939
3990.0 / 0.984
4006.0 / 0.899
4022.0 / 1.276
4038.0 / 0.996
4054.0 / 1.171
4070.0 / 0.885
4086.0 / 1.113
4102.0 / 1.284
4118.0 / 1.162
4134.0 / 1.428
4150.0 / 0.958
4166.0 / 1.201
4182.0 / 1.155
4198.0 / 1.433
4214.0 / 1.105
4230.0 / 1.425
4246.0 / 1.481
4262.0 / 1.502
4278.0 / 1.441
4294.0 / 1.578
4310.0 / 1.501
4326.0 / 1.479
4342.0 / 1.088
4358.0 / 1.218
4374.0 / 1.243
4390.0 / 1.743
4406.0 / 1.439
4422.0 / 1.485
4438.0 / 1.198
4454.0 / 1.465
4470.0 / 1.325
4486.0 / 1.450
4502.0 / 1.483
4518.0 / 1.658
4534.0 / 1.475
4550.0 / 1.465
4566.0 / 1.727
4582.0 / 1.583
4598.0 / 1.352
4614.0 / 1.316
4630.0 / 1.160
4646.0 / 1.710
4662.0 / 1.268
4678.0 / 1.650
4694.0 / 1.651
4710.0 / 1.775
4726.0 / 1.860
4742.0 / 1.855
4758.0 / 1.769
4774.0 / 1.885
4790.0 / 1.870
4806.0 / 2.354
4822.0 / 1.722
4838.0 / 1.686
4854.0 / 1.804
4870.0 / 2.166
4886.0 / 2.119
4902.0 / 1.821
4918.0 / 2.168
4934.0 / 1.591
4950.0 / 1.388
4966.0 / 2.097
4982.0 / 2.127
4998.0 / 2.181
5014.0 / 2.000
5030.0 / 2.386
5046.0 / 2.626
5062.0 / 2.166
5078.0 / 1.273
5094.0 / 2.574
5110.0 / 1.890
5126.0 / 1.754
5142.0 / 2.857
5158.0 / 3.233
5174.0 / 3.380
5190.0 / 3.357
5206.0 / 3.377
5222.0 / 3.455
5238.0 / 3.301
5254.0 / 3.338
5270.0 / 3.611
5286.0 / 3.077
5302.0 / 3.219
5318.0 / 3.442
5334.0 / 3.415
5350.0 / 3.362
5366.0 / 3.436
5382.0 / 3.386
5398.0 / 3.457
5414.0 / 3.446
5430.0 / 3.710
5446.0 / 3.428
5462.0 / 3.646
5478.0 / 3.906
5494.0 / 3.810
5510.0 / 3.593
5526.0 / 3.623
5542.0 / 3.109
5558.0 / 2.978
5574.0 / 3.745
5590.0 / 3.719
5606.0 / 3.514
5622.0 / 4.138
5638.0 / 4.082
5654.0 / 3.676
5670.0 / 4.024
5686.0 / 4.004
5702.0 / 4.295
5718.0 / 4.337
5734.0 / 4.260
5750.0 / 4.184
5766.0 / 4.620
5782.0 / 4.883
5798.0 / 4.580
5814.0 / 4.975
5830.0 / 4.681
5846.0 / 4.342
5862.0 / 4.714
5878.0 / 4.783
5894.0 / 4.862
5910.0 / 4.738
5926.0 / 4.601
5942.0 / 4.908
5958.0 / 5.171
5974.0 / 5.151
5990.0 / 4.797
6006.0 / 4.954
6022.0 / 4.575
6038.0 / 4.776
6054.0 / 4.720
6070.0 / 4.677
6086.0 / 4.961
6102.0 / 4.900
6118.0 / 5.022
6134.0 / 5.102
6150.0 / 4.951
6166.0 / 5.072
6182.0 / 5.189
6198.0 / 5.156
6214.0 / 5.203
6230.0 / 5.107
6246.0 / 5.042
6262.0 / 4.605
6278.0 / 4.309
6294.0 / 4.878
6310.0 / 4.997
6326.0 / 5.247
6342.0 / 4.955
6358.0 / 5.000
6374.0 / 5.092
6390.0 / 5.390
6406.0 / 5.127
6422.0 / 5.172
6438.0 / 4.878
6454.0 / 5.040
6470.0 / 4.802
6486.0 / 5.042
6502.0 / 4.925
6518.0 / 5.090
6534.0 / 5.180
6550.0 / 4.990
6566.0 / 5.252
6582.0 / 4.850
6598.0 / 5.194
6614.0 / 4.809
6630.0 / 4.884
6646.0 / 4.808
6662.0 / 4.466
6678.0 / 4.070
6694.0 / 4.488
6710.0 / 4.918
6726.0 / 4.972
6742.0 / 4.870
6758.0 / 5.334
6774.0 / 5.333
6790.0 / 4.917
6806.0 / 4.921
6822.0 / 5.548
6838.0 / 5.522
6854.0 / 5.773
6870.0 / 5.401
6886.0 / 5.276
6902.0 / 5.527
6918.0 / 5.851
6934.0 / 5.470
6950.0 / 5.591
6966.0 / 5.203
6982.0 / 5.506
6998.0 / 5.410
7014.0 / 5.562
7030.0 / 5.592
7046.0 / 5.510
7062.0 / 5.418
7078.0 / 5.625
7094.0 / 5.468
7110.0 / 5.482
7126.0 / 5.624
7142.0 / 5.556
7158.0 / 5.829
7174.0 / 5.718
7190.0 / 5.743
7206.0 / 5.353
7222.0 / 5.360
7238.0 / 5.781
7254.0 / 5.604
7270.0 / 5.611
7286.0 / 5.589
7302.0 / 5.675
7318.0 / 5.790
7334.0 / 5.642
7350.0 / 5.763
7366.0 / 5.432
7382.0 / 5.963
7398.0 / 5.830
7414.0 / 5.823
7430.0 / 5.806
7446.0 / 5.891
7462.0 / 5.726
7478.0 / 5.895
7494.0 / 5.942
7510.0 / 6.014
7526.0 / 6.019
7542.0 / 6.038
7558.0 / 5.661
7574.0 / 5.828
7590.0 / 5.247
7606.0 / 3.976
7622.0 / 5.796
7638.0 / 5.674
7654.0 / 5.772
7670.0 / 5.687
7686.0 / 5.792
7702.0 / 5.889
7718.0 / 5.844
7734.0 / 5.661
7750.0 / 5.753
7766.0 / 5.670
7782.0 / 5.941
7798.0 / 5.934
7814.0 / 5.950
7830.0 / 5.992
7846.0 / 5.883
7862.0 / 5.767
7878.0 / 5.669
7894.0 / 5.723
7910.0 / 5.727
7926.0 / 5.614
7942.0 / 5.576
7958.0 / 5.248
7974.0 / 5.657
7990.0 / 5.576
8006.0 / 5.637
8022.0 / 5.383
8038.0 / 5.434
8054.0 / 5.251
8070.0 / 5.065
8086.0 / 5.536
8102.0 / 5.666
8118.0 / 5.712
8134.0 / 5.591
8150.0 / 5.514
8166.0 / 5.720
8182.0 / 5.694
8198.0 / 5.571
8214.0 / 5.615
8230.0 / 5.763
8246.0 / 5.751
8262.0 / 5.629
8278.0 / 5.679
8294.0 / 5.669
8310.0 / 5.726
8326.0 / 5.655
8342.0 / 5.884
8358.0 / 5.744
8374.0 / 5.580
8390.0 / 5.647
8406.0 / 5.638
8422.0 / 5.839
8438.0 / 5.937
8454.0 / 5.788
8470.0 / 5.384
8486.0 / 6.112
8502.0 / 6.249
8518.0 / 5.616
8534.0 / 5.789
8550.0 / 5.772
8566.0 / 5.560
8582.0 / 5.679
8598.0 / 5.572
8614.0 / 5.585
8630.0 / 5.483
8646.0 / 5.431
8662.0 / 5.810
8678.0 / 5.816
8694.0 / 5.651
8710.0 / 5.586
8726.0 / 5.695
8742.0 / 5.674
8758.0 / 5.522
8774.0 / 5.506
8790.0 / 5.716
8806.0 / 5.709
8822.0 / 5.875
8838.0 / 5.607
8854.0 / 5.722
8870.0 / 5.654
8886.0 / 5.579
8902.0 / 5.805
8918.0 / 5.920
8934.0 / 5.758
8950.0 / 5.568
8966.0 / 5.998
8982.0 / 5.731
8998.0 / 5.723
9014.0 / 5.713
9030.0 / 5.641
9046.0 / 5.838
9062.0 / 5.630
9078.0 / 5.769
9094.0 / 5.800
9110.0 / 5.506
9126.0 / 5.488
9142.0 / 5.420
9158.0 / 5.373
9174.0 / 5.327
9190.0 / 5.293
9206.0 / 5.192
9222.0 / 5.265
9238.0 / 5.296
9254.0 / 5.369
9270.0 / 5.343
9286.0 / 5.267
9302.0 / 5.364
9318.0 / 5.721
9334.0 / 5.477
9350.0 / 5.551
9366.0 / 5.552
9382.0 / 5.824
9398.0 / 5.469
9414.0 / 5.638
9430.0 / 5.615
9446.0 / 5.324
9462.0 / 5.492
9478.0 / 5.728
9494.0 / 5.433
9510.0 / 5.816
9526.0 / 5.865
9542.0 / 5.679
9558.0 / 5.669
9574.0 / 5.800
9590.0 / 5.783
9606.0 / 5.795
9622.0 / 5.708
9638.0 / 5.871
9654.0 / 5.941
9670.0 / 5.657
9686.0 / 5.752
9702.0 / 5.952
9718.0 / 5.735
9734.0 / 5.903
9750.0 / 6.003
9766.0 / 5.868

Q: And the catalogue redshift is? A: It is 0.290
